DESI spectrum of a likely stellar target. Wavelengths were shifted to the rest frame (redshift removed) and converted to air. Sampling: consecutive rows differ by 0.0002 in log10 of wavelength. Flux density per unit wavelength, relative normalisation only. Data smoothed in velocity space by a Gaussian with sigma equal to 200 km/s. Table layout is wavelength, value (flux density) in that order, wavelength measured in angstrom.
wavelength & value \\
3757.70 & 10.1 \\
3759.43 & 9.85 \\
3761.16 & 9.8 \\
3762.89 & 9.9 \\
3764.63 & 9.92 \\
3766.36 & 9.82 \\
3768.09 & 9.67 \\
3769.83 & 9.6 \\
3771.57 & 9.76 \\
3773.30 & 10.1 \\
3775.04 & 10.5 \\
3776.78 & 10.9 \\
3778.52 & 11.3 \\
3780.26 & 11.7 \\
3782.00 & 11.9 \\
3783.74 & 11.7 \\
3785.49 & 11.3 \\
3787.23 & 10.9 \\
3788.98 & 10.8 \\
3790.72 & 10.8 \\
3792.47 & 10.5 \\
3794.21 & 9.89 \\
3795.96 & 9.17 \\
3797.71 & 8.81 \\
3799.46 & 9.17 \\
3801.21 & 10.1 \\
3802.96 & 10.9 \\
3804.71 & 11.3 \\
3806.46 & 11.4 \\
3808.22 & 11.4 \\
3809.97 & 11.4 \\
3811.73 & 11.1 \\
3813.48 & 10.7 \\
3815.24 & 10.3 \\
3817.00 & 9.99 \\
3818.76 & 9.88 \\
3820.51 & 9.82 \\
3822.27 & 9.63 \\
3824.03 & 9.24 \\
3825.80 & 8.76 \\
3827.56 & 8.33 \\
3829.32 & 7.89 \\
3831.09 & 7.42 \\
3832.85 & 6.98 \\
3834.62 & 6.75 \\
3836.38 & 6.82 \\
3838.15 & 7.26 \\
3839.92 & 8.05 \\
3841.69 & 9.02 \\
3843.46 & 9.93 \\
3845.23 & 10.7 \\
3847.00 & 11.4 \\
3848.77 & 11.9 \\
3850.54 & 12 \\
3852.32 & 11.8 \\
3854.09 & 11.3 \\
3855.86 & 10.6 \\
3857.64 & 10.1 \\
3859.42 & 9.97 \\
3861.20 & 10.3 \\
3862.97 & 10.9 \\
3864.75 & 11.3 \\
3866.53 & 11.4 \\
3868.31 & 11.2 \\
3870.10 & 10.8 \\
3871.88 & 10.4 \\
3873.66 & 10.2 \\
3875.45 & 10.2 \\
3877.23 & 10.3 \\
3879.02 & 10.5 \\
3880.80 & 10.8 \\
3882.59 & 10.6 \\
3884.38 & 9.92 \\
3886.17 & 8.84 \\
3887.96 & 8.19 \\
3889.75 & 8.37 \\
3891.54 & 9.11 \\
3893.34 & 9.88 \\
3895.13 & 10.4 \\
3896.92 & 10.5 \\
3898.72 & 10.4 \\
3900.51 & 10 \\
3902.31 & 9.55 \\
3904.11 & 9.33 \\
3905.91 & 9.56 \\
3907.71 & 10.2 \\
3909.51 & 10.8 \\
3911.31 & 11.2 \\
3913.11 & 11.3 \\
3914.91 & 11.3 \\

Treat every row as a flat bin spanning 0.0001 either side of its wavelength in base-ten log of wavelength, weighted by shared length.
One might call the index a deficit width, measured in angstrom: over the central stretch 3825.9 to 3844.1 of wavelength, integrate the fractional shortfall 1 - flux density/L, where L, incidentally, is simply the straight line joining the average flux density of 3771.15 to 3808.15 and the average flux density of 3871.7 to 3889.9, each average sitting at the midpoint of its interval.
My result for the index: 4.3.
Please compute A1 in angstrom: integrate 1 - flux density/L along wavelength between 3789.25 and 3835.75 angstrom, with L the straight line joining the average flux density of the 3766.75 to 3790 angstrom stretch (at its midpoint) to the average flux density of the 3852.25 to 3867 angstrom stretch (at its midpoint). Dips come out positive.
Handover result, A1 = 4.7 angstrom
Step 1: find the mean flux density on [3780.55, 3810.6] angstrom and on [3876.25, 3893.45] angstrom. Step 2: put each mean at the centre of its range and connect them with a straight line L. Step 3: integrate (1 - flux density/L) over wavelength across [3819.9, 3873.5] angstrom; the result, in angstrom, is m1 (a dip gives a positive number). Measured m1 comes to 1.7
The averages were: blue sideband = 10.7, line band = 9.74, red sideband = 9.64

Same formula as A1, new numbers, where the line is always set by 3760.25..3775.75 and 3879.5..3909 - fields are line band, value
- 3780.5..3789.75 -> -1.38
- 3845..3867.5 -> -2.91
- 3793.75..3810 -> -0.75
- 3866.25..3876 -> -0.89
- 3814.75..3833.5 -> 1.73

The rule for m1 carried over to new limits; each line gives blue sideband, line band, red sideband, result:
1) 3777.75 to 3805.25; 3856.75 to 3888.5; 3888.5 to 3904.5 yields -1.39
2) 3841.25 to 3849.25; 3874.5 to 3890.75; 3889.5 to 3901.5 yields 0.54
